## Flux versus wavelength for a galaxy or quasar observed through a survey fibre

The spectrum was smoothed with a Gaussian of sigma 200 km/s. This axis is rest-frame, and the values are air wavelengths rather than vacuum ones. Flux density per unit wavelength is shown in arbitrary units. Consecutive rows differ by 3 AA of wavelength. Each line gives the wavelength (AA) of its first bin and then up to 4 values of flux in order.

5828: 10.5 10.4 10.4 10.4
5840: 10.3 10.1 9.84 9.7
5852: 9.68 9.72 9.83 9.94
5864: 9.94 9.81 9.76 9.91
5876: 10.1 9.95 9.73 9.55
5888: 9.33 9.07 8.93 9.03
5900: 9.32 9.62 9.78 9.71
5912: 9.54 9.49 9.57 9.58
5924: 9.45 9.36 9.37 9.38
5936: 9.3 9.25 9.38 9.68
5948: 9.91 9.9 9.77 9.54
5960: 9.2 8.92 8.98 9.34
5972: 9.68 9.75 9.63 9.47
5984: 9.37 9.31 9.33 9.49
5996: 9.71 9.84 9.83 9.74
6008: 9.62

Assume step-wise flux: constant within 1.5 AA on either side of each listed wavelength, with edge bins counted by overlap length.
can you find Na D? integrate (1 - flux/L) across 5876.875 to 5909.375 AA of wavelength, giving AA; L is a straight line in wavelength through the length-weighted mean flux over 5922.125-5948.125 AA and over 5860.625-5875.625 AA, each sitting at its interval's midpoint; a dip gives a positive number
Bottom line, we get 0.9 AA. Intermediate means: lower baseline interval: 9.88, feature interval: 9.46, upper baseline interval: 9.43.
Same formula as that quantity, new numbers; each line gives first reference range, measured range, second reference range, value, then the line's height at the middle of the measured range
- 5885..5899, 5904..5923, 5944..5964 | -0.6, 9.3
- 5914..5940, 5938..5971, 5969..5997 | 0.1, 9.47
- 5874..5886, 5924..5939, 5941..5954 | 0.6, 9.76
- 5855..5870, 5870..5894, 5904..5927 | 0.3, 9.75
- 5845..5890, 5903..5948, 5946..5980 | 0.5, 9.62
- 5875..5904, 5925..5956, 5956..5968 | -1.0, 9.24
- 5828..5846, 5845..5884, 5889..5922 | 0.4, 9.94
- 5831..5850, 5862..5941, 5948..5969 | 2.0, 9.78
